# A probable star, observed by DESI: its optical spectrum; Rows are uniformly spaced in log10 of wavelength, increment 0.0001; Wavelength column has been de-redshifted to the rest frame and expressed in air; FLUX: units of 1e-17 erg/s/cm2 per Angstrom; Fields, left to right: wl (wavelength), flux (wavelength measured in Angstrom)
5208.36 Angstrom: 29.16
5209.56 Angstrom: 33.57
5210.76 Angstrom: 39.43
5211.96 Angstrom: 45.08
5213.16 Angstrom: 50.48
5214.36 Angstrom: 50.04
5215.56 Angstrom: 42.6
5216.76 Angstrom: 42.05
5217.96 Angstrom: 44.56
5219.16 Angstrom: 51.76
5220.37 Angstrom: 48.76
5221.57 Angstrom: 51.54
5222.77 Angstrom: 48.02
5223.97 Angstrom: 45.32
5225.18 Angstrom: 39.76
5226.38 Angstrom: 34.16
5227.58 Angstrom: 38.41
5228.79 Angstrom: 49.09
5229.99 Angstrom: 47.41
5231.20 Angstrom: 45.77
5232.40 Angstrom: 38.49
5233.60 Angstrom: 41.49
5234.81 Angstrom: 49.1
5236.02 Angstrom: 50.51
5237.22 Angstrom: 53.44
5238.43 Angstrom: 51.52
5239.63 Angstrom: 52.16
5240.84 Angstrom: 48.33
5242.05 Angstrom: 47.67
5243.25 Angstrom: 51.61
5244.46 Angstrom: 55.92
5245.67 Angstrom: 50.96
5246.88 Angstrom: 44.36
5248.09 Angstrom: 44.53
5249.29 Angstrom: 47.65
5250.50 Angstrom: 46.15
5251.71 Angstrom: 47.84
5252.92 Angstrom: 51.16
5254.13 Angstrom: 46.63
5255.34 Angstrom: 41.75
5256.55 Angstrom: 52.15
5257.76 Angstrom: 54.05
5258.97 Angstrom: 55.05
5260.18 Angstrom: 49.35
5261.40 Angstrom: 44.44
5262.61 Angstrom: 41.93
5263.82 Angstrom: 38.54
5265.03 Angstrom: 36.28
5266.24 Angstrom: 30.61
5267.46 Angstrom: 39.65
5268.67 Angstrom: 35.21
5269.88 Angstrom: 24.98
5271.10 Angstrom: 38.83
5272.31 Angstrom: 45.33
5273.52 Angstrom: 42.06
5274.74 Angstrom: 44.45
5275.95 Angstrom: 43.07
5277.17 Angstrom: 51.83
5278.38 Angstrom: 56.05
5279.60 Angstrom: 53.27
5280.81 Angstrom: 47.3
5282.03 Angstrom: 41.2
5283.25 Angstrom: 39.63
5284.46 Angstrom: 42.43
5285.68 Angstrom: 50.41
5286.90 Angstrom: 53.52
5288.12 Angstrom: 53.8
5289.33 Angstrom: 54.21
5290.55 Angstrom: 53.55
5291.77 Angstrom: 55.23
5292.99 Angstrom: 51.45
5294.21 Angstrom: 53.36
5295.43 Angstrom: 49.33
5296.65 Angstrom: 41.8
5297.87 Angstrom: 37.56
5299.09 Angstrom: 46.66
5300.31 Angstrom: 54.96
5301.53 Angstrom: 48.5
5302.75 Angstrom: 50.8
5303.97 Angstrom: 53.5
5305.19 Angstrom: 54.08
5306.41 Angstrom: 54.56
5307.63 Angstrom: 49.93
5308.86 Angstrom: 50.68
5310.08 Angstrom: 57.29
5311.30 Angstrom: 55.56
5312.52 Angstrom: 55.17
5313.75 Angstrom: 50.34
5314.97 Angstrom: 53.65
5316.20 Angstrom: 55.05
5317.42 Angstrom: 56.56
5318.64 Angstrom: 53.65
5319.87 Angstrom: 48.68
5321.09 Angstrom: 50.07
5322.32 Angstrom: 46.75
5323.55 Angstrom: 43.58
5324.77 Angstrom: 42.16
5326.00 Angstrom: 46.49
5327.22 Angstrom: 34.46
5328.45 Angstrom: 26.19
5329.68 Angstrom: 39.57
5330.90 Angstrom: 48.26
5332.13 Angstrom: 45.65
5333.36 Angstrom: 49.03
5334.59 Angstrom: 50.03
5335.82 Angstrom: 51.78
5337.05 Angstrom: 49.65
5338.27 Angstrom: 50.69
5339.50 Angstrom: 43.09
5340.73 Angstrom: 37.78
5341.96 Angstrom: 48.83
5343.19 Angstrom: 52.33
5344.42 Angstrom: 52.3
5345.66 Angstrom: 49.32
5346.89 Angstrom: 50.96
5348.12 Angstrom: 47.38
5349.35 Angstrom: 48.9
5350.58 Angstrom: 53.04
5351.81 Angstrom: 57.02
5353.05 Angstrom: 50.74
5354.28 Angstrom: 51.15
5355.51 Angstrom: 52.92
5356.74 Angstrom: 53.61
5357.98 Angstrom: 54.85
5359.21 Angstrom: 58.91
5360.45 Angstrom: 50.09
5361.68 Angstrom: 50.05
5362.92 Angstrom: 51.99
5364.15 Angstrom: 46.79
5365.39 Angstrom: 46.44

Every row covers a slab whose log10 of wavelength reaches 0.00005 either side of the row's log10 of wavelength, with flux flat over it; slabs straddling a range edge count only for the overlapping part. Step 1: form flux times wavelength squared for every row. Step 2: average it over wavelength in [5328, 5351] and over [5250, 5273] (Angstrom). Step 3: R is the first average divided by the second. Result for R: 1.13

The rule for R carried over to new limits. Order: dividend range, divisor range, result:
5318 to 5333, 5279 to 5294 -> 0.90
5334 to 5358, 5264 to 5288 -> 1.20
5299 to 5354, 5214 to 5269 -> 1.10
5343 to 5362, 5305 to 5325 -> 1.02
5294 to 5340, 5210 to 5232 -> 1.12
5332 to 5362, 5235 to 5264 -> 1.07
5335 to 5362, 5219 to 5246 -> 1.12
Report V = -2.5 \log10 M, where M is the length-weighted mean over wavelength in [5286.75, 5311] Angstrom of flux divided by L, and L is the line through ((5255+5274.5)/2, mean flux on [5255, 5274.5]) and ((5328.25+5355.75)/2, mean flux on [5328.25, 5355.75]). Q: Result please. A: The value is -0.15 mag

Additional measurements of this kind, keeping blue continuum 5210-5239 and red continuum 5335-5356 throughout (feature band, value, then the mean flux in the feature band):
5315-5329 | 0.06 mag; 46.2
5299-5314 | -0.09 mag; 52.7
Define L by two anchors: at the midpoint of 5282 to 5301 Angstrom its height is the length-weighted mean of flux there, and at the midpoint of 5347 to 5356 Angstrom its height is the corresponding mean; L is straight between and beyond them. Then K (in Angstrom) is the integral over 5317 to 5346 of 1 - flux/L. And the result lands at 2.4 Angstrom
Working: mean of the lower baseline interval 48.9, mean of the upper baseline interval 51.6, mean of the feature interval 46.4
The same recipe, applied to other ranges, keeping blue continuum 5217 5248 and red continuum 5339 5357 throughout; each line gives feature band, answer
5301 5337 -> 0.12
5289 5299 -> -0.14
